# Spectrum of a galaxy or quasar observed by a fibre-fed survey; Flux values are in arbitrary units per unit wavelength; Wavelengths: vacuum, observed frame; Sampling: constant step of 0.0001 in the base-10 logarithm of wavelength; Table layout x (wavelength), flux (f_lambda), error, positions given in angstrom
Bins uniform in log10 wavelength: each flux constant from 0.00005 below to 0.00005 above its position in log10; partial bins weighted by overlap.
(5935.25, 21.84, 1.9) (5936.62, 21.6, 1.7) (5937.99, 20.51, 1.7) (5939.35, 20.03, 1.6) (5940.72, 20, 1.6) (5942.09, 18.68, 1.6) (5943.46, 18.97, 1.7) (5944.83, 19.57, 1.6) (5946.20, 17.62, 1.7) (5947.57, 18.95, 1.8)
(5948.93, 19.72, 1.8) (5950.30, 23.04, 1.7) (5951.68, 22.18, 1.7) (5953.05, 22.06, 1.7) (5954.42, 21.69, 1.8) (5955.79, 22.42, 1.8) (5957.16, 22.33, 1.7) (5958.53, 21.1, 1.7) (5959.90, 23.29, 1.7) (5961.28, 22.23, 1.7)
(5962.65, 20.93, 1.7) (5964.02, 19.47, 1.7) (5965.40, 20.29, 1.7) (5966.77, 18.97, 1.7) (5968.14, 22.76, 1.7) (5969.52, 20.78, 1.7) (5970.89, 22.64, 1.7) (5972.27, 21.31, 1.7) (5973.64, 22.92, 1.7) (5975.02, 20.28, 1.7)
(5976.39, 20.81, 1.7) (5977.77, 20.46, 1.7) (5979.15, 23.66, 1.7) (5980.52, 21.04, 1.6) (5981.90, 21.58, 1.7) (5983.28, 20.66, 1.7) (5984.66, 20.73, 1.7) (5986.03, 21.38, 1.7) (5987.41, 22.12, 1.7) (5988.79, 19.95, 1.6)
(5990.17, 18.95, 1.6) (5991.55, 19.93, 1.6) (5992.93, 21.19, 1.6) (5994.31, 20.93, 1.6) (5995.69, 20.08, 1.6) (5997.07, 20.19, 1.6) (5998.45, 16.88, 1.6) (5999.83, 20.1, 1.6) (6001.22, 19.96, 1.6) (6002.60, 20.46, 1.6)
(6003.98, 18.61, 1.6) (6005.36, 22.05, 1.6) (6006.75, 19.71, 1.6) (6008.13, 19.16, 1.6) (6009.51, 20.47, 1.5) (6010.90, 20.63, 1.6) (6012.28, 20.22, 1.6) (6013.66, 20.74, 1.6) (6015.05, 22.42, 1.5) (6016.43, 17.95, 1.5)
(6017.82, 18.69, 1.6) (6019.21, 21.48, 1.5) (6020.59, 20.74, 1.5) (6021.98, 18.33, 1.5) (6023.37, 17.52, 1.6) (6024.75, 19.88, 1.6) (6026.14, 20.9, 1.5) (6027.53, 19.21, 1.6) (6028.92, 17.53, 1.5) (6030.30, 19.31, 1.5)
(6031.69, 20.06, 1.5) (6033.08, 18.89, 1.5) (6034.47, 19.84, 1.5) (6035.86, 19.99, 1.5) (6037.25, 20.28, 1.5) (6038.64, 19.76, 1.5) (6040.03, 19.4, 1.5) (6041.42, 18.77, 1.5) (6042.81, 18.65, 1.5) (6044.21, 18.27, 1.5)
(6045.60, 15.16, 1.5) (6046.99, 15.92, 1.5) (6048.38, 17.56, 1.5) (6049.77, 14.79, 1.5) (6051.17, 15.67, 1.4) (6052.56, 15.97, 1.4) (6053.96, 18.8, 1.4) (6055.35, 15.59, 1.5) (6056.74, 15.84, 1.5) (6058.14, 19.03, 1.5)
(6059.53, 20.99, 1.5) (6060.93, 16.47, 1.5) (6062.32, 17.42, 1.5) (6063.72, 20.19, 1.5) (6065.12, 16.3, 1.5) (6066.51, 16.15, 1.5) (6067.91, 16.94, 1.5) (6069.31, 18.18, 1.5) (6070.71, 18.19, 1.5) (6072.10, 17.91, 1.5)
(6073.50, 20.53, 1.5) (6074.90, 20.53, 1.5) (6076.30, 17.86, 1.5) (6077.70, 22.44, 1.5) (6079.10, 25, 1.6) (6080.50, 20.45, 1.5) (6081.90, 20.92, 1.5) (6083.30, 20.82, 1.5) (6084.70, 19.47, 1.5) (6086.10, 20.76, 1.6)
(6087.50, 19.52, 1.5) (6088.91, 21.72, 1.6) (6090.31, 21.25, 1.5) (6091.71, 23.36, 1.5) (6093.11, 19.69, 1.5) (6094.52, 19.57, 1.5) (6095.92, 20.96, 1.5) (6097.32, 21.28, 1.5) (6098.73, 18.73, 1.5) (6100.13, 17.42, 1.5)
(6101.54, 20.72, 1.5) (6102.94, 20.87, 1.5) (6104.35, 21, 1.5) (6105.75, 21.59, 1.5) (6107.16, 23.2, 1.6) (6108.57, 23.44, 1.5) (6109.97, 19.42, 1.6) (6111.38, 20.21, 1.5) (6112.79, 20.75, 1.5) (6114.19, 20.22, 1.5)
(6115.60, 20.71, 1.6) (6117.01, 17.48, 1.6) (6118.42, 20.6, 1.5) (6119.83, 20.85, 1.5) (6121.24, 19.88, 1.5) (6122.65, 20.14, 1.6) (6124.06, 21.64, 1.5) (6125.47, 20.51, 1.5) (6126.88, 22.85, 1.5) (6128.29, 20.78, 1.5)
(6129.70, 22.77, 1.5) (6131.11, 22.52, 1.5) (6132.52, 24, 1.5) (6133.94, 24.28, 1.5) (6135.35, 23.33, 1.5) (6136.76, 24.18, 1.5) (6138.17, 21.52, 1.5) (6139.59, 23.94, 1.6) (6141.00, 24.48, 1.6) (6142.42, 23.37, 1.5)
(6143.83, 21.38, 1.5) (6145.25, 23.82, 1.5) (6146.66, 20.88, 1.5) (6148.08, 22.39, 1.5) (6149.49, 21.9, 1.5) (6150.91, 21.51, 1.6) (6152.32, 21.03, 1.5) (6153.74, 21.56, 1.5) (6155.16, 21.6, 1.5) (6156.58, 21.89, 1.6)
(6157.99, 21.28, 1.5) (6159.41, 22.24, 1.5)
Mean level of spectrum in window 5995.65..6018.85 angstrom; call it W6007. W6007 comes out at 19.9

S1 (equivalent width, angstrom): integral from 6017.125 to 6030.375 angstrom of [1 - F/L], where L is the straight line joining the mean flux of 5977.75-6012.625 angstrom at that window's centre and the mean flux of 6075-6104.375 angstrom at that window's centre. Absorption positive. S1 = 0.7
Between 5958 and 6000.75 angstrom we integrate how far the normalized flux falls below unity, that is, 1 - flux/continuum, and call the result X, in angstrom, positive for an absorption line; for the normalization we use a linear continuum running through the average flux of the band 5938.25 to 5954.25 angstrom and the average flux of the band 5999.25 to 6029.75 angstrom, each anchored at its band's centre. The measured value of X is -1.9 angstrom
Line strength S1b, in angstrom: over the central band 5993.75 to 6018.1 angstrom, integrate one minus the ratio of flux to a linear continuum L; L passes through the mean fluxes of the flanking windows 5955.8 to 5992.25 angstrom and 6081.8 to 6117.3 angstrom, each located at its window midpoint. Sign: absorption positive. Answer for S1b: 1.2 angstrom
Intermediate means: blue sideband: 21.2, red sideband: 20.6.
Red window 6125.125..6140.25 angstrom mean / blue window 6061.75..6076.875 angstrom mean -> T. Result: 1.25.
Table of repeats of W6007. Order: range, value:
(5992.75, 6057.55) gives 19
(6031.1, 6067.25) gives 17.9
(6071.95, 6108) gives 20.7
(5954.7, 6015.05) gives 20.8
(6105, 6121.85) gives 20.7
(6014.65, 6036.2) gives 19.5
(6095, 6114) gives 20.7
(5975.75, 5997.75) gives 20.9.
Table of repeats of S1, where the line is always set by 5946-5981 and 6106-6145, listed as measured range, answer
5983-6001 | 1.00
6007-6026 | 1.41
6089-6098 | 0.27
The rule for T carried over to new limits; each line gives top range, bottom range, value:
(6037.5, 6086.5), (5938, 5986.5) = 0.88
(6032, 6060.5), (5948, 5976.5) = 0.84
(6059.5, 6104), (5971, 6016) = 0.96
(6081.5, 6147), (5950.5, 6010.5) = 1.02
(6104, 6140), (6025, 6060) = 1.18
